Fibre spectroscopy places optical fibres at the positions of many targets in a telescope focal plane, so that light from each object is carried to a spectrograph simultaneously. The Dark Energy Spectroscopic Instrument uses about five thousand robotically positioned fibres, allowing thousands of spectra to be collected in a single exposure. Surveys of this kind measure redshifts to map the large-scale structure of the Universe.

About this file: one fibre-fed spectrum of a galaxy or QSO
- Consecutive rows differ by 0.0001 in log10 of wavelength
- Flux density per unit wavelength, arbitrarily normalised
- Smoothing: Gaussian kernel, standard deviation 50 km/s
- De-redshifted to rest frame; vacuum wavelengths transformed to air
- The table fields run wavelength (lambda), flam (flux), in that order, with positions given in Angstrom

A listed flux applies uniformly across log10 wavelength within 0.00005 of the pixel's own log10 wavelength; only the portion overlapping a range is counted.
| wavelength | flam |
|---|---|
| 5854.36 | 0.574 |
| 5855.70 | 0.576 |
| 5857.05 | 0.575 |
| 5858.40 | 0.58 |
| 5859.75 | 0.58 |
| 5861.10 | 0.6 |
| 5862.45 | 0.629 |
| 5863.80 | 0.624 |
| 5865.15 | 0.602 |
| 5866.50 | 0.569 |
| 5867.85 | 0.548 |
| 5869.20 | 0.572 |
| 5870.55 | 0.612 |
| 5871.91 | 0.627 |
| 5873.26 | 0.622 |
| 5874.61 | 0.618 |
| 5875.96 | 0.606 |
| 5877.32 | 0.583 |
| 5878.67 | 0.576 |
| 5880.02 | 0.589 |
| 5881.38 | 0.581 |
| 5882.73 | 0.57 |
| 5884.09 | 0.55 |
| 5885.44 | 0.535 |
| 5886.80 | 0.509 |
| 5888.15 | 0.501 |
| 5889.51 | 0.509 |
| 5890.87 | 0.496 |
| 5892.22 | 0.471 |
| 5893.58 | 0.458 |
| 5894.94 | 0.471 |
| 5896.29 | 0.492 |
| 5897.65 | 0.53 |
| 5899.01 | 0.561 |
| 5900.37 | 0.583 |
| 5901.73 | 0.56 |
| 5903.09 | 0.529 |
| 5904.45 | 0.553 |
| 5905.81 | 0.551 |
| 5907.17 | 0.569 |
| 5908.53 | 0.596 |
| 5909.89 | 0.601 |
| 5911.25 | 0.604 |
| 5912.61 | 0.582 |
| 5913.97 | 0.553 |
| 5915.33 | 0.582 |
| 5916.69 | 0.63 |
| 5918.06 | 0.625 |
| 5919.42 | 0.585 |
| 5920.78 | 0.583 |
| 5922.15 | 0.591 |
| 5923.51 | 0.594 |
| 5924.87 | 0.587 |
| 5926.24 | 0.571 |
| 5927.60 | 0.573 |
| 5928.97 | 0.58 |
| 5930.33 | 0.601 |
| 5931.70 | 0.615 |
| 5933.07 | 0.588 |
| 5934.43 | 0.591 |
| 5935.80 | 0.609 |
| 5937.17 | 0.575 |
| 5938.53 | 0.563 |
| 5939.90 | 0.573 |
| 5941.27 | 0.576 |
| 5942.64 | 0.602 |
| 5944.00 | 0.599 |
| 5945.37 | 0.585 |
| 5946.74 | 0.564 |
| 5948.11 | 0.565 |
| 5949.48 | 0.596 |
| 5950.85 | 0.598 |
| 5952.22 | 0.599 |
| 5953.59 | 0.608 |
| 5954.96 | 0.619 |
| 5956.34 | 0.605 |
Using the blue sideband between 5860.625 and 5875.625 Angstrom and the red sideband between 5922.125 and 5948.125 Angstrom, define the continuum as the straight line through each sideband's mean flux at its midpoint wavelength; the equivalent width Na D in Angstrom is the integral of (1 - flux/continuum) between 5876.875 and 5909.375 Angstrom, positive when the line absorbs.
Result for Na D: 3.1 Angstrom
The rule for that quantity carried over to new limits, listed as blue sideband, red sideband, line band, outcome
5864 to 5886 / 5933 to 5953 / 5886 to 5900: 2.01 Angstrom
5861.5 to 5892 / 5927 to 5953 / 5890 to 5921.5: 1.34 Angstrom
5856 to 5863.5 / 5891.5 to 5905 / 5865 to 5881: -0.71 Angstrom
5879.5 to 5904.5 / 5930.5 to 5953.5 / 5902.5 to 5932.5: -1.40 Angstrom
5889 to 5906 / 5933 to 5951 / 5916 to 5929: -0.86 Angstrom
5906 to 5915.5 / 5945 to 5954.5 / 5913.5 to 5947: -0.15 Angstrom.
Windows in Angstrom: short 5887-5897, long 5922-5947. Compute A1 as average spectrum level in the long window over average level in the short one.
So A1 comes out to 1.20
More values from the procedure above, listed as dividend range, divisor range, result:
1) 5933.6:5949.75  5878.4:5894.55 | 1.11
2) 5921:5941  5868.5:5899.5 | 1.07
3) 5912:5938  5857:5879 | 0.99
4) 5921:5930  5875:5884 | 1.00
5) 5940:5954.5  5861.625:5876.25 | 0.98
